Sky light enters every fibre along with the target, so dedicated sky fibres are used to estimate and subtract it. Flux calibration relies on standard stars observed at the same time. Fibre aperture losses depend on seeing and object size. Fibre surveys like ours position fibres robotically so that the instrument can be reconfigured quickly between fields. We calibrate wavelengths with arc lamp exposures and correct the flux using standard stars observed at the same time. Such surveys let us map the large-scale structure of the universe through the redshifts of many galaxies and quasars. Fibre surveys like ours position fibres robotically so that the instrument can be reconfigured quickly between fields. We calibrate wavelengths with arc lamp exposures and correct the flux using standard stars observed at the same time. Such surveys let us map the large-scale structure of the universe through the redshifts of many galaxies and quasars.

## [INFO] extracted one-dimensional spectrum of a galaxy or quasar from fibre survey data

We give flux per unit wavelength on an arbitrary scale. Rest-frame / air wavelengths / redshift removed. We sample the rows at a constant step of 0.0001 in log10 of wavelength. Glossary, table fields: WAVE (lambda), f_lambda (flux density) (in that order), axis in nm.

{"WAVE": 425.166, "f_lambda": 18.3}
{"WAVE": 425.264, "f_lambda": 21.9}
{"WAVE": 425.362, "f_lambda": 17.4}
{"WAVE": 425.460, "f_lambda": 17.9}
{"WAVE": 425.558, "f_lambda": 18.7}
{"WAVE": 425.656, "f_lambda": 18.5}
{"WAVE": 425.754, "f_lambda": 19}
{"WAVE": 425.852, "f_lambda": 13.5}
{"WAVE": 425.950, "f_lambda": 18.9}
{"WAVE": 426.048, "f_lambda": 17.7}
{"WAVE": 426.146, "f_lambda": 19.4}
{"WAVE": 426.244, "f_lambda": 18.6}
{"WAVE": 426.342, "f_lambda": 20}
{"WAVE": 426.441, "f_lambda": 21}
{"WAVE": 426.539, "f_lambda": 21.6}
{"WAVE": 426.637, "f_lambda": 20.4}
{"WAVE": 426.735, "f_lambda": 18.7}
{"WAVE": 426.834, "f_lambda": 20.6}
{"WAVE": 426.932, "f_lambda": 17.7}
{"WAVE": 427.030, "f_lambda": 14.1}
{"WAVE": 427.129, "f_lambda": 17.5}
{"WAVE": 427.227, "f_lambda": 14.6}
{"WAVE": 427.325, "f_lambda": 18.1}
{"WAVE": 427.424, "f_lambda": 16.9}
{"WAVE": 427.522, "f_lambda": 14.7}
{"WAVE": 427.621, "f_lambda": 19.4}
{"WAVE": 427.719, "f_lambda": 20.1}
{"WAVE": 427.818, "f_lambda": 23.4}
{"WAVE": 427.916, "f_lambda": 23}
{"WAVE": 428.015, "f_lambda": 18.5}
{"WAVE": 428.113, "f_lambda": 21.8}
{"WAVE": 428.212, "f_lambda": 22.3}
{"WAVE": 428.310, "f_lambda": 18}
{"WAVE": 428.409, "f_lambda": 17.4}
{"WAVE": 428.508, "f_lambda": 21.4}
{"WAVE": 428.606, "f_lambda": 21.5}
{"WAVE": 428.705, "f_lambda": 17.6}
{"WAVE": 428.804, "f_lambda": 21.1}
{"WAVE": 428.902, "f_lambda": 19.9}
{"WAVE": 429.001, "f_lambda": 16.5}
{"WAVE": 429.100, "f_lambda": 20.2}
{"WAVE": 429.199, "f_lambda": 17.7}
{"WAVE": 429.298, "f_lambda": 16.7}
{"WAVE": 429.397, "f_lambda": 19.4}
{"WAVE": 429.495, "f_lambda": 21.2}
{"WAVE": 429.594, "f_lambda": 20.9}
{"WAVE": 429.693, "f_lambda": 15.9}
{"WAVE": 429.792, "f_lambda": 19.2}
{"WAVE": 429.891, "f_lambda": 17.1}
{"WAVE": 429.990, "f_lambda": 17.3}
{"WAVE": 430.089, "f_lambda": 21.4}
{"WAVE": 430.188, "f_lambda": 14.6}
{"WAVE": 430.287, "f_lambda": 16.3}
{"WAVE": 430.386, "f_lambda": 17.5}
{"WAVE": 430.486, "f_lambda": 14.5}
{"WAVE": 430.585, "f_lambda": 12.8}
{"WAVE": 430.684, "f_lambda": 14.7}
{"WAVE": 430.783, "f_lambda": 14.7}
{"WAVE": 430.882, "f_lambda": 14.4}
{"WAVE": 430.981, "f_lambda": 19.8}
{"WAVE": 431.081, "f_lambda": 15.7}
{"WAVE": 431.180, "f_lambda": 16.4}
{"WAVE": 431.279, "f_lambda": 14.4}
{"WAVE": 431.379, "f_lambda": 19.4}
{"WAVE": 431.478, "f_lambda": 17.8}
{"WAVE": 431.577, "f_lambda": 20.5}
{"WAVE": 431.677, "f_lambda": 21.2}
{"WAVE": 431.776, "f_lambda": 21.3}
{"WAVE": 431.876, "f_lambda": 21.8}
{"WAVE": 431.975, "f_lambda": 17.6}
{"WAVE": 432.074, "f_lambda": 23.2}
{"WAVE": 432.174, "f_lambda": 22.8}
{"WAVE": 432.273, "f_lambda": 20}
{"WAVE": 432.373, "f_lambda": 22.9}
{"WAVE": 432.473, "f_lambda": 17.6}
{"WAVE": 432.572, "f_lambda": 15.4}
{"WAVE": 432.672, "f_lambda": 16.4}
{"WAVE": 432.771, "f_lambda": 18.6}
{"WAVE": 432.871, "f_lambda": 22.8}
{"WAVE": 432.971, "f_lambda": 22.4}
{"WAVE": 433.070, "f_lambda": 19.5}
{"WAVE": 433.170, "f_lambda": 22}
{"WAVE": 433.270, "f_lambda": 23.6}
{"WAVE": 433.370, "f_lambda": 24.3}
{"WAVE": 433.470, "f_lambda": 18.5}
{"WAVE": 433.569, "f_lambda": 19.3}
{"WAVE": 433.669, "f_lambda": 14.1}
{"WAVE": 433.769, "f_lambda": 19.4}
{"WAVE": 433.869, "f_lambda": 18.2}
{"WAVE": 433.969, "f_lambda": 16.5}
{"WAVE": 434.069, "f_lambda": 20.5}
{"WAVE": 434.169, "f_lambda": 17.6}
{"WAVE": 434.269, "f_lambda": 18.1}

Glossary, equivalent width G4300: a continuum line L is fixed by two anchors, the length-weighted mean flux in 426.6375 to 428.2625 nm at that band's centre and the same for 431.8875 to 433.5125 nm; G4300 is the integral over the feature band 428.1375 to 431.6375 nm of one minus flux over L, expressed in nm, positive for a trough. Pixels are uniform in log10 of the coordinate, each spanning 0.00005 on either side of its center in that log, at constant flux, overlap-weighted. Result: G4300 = 0.30 nm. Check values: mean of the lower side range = 18.9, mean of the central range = 17.9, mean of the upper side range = 20.5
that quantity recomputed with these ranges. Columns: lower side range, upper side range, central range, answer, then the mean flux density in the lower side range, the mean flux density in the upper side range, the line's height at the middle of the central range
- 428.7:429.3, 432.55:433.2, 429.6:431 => 0.187 nm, 18.7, 19.7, 19.1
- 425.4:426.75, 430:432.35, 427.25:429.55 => -0.114 nm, 18.8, 18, 18.5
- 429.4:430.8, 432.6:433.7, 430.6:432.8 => 0.041 nm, 17.1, 20.1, 18.7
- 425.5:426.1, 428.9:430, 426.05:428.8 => -0.173 nm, 17.7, 18.5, 18.1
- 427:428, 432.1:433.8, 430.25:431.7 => 0.209 nm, 18.3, 20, 19.4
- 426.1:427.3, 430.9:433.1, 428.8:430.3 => 0.048 nm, 18.7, 19.4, 19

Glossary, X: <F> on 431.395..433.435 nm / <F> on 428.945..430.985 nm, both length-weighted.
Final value 1.2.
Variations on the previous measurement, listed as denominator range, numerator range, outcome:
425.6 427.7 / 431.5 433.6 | 1.13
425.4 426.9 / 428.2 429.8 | 1.01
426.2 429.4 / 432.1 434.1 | 1.04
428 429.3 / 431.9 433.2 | 1.03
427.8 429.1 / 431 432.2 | 0.96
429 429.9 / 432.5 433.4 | 1.09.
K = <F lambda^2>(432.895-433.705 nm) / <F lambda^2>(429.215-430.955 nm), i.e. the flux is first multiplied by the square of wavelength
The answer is 1.23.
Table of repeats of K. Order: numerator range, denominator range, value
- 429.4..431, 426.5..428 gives 0.92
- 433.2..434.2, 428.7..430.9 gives 1.12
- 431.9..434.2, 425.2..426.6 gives 1.08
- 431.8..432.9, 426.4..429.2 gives 1.06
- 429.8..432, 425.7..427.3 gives 0.97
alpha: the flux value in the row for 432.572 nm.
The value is 15.4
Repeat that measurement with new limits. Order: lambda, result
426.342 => 20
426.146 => 19.4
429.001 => 16.5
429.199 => 17.7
